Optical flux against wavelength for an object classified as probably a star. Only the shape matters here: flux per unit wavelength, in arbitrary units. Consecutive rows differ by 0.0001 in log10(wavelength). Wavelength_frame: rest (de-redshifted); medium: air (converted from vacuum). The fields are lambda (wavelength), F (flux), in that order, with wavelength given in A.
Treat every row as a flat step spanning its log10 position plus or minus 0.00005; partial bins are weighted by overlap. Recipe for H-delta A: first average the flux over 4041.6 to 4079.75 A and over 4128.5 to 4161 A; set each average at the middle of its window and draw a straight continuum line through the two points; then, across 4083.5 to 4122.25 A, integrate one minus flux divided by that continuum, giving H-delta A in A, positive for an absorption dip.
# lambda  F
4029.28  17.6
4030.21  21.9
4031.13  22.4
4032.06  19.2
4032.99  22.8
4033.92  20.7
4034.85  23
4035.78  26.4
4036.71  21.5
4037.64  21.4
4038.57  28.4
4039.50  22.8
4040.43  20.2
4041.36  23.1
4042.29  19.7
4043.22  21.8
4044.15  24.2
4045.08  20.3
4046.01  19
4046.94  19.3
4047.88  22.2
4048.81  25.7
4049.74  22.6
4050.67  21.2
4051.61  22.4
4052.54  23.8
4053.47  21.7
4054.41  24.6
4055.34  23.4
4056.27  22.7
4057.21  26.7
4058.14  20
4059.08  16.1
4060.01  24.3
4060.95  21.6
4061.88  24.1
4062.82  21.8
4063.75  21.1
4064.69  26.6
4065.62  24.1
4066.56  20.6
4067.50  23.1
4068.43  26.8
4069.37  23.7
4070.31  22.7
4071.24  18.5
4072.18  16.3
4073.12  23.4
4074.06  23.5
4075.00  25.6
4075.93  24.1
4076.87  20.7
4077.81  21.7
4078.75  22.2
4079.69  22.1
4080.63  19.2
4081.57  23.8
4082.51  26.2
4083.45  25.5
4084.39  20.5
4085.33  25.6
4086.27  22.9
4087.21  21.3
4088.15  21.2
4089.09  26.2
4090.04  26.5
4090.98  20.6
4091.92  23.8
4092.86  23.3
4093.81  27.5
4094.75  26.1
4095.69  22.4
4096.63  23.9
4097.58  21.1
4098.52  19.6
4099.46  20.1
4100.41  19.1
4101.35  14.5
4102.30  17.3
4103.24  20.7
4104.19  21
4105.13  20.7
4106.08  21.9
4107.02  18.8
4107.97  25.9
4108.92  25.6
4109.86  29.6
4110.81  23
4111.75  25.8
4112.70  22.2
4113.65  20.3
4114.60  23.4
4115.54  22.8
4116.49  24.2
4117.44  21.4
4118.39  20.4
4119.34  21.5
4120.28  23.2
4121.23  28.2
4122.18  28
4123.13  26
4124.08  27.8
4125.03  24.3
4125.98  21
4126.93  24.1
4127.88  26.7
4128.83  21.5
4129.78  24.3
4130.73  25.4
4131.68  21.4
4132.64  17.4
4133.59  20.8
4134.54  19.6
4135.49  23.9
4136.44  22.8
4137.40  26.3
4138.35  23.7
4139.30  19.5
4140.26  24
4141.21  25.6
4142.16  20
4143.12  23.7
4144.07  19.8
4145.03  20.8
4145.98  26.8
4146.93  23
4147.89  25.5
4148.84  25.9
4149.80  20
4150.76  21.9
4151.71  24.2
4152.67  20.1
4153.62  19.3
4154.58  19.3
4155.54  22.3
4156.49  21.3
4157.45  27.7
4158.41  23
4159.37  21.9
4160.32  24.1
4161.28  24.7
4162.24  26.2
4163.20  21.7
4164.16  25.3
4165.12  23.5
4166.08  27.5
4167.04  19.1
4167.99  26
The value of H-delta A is -0.43 A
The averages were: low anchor 22.4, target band 22.7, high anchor 22.6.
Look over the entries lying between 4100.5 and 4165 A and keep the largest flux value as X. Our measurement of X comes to 29.6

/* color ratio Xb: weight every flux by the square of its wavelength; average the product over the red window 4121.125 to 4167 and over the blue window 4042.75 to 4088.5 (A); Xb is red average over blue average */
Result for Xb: 1.07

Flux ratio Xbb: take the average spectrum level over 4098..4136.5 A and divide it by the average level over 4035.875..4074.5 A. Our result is 1.01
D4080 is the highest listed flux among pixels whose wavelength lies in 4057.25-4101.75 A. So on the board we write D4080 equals 27.5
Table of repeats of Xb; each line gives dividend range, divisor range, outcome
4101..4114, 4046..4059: 1.01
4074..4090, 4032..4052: 1.06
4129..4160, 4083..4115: 1.02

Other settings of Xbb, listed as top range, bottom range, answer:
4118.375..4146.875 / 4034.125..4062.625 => 1.04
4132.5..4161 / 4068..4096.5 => 0.97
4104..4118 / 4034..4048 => 1.04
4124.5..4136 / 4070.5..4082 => 1.04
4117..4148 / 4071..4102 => 1.04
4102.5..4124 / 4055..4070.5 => 1.02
